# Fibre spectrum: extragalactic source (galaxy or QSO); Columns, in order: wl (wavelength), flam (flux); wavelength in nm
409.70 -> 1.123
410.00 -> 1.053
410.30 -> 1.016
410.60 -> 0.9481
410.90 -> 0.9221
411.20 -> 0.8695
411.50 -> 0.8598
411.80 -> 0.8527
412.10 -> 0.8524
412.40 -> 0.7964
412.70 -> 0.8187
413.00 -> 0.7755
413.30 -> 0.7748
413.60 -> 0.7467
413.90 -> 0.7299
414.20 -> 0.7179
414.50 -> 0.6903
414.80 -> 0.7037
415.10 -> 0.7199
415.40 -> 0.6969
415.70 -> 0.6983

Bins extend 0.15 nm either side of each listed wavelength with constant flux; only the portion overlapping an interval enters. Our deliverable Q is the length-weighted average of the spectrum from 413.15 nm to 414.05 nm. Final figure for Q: 0.75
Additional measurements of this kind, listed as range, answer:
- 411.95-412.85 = 0.823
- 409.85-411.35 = 0.962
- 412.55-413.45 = 0.79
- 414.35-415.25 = 0.705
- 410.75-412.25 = 0.871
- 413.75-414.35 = 0.724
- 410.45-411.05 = 0.935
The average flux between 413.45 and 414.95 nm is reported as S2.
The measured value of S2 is 0.718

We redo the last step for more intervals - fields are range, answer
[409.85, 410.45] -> 1.03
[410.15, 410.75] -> 0.982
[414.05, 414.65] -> 0.704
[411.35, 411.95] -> 0.856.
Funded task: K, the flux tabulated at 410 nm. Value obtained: 1.053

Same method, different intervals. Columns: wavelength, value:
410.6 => 0.9481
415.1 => 0.7199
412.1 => 0.8524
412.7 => 0.8187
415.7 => 0.6983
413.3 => 0.7748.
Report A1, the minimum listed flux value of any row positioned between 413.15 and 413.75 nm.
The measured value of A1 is 0.7467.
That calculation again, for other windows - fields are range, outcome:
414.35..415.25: 0.6903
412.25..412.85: 0.7964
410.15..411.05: 0.9221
